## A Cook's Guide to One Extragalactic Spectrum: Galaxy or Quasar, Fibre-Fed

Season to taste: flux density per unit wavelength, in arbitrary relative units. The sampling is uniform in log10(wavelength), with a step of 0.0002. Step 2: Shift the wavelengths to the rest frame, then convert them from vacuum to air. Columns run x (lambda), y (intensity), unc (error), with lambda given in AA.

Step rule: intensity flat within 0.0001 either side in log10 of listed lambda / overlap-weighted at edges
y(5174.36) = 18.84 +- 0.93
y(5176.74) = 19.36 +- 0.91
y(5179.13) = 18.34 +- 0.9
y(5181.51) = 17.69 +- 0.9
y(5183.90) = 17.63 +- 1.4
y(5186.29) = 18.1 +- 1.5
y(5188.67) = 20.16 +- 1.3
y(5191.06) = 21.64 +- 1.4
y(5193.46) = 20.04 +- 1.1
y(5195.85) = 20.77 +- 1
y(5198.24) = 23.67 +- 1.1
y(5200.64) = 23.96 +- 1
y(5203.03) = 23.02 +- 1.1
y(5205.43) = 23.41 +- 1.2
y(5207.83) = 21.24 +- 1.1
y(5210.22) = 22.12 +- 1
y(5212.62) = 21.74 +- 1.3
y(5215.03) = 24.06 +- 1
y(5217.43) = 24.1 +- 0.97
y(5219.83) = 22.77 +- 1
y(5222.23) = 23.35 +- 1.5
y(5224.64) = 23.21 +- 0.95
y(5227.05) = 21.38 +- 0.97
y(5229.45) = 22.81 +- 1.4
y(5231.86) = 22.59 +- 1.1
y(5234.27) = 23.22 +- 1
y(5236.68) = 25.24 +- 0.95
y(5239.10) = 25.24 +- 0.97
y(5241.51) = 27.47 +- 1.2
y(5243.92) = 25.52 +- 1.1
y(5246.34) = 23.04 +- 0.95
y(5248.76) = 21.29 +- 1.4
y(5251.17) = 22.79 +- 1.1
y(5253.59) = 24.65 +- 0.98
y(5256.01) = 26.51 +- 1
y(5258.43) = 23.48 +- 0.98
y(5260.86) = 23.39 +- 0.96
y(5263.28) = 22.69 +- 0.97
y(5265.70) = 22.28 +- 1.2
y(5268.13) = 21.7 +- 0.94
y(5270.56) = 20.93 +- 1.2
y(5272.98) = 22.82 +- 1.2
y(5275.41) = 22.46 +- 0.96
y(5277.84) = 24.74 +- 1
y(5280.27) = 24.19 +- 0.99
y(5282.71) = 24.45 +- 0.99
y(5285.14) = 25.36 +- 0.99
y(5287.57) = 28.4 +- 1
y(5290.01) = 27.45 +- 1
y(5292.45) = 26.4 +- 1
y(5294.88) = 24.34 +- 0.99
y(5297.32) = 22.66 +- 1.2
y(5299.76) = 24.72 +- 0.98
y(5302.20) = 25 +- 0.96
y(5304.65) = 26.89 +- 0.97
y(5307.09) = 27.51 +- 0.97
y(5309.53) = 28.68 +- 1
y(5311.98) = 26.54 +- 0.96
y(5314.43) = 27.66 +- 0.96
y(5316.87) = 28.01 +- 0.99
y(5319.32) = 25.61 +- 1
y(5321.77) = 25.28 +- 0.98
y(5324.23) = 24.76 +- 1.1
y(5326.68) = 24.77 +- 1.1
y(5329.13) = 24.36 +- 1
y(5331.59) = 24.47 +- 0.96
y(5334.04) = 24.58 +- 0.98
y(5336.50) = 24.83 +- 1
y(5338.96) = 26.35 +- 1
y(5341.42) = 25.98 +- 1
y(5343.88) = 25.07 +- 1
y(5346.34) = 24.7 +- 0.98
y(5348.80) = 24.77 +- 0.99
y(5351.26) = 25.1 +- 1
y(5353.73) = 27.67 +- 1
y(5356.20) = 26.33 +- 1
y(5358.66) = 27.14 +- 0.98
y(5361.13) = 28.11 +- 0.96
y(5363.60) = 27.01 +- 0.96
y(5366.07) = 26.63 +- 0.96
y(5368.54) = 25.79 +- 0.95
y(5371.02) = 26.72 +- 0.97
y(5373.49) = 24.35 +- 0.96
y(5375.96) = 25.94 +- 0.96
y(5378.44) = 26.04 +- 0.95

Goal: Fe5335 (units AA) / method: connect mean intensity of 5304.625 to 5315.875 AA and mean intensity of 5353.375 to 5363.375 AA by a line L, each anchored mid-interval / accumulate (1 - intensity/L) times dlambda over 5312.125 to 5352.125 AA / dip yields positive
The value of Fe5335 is 2.90 AA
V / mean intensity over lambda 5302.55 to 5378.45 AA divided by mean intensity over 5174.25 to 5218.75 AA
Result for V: 1.23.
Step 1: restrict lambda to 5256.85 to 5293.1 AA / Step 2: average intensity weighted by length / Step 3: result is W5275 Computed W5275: 24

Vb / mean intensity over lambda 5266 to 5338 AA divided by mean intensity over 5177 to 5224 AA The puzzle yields 1.2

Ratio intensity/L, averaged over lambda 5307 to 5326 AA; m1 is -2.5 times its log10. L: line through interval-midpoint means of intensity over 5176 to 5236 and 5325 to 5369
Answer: -0.08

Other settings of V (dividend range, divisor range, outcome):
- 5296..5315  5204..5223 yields 1.14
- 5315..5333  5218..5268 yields 1.08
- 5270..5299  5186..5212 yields 1.13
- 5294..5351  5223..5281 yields 1.09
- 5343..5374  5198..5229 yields 1.14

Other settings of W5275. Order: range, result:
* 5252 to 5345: 25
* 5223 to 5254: 23.7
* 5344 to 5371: 26.3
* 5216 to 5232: 22.9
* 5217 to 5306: 24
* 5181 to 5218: 21.5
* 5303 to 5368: 26.1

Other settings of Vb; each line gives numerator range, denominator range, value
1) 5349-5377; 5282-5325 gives 1.01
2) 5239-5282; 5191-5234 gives 1.04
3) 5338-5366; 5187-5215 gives 1.19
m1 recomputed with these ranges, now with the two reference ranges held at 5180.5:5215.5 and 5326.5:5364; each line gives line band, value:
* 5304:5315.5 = -0.12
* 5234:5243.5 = -0.14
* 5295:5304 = 0.00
